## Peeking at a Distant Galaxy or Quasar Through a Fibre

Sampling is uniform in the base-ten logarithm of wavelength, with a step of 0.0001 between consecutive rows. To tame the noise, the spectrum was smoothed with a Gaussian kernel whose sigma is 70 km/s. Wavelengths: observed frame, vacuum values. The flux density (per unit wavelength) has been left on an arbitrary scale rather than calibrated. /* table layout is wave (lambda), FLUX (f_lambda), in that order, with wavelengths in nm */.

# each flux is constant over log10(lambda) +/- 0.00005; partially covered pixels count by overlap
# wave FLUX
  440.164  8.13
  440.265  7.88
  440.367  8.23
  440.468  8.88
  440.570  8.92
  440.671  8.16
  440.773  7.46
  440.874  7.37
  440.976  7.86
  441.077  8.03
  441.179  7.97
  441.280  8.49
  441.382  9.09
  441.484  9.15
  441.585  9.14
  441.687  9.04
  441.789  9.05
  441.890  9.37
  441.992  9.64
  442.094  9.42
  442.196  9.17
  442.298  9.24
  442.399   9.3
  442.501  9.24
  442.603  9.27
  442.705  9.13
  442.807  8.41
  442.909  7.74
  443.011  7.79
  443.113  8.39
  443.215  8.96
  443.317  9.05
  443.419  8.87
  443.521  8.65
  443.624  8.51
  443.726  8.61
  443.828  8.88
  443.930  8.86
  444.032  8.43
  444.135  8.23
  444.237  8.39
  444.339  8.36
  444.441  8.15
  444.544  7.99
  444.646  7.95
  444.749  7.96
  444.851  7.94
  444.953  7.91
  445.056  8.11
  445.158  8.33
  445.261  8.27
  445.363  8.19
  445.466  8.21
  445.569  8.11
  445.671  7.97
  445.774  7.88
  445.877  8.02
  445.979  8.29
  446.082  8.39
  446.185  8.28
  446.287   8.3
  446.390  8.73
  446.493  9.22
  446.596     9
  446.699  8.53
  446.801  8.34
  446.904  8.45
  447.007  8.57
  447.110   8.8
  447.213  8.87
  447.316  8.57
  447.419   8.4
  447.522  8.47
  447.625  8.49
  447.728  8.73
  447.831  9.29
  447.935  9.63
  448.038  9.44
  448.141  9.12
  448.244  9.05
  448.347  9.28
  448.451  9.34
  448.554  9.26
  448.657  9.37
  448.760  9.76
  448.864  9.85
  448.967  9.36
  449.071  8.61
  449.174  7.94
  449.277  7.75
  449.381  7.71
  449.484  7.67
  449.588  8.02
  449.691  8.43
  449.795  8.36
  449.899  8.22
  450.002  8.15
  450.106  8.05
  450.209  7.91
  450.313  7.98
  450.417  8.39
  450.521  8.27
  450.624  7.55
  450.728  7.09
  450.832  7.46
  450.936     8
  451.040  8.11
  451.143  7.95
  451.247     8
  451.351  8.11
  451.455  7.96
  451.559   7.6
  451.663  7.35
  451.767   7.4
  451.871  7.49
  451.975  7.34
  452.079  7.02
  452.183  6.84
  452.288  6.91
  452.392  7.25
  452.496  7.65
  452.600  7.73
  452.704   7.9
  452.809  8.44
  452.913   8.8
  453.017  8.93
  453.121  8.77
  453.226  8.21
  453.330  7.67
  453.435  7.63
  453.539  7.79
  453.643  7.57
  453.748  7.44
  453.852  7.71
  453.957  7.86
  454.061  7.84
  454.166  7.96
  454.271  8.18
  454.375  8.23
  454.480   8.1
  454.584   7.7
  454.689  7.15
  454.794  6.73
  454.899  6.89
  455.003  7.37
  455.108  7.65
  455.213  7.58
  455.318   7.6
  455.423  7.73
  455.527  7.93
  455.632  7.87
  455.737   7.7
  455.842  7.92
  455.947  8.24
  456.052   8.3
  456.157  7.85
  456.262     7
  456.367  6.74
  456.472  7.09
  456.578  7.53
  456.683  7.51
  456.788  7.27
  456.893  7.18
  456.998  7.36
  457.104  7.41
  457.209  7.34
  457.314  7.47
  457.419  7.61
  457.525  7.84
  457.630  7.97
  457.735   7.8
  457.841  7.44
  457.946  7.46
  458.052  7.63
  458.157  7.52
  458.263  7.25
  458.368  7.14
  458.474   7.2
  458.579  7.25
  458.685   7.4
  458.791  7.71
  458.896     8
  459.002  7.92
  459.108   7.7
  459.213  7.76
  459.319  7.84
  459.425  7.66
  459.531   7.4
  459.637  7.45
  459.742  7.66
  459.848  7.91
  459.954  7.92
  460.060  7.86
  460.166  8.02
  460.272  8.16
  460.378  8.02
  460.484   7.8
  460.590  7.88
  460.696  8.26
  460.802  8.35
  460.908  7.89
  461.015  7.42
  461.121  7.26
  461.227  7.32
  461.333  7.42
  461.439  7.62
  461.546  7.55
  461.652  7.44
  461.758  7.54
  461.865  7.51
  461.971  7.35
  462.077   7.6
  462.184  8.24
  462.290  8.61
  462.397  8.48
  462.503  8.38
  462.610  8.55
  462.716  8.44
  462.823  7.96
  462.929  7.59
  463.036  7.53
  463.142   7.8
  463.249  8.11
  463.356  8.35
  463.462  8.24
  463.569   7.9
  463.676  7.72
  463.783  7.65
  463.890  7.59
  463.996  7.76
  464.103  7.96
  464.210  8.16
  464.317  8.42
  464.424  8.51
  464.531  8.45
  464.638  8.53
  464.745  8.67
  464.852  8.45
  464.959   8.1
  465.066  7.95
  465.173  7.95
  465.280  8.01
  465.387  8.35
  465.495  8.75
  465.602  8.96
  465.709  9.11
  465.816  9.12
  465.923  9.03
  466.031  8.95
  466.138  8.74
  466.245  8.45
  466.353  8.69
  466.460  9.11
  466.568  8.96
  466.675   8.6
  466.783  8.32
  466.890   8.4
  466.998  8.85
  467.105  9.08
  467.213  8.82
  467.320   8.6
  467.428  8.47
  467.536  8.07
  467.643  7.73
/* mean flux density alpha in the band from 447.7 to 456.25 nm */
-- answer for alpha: 8.05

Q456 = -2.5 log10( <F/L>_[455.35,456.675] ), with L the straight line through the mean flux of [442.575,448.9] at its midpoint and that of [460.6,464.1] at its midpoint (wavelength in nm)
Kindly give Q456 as 0.07 mag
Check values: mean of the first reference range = 8.6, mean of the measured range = 7.65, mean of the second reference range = 7.86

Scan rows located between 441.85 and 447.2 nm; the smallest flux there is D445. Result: 7.74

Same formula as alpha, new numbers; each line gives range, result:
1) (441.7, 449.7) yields 8.63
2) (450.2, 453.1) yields 7.77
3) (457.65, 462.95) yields 7.75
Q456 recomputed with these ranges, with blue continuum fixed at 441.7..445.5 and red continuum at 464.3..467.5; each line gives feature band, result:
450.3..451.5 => 0.09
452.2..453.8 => 0.09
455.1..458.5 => 0.14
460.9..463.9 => 0.10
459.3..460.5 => 0.11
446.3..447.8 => -0.01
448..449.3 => -0.06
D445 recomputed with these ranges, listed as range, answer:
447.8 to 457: 6.73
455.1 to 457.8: 6.74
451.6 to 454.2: 6.84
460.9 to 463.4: 7.26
